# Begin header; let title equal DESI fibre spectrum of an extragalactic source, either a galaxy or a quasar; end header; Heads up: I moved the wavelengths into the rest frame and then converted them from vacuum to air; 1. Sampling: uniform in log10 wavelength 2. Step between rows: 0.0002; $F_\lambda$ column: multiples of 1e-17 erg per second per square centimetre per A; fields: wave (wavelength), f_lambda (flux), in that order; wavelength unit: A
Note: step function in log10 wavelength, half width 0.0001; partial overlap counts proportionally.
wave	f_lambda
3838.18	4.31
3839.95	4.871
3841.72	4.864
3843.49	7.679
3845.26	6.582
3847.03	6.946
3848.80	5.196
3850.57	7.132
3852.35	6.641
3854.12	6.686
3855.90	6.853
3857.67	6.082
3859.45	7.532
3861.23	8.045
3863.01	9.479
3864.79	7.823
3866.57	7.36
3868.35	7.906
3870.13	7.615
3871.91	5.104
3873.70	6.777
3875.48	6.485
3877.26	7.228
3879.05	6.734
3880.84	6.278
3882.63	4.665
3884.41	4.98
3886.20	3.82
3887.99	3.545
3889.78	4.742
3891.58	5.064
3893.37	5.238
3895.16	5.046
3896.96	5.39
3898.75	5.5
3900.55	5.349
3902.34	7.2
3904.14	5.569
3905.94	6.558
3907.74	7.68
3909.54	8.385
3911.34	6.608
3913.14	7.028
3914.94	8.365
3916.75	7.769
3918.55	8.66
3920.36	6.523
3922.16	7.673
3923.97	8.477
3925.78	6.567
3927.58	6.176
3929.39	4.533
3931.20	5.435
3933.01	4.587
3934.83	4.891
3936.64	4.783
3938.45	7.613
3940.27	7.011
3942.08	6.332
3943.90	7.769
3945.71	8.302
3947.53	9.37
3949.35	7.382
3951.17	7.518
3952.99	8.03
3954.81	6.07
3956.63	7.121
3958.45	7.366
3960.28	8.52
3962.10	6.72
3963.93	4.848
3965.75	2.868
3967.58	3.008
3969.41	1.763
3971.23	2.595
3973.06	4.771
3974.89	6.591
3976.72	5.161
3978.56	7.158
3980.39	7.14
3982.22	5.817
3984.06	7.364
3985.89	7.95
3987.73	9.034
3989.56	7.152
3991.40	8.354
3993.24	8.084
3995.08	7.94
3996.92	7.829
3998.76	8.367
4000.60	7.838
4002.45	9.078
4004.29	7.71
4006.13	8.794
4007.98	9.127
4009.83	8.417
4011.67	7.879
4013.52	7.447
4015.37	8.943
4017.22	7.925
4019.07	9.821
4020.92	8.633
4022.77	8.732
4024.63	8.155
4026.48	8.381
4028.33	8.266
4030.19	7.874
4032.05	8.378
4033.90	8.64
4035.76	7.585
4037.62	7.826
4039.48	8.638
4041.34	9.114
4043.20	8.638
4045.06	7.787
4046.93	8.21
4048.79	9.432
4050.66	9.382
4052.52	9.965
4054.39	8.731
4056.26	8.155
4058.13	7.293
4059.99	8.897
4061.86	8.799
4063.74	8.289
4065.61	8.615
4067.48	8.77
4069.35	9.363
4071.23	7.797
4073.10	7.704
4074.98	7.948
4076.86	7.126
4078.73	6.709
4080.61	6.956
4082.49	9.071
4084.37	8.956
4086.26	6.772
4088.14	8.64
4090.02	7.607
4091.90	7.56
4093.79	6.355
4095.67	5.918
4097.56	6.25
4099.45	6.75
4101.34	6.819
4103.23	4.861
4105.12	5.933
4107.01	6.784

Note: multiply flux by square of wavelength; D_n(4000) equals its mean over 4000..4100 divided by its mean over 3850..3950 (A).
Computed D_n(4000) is 1.34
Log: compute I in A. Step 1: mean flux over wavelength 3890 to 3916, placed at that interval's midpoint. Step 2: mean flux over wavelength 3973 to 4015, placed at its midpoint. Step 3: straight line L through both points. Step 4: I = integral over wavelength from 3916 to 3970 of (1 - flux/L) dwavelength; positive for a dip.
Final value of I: 3.3 A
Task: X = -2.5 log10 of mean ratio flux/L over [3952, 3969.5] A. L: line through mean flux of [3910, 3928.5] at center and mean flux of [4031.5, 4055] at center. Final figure 0.319 mag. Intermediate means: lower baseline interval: 7.41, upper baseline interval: 8.65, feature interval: 5.82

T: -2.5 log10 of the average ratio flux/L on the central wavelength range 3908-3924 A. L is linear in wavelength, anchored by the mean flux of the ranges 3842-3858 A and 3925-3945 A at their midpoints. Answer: -0.24 mag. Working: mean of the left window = 6.6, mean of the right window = 5.99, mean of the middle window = 7.68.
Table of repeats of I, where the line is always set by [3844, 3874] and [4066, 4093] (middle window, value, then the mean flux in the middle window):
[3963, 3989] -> 7.1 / 5.46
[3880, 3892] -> 4.1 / 4.71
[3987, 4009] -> -1.9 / 8.27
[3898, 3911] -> 1.1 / 6.62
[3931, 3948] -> 1.8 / 6.59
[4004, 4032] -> -2.7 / 8.42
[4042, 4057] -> -1.9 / 8.8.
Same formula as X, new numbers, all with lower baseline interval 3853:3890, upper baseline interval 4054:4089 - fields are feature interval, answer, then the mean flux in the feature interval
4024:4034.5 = -0.07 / 8.28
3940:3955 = -0.08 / 7.63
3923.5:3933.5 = 0.18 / 5.91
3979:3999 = -0.03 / 7.7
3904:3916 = -0.07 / 7.28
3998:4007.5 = -0.11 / 8.39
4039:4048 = -0.08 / 8.49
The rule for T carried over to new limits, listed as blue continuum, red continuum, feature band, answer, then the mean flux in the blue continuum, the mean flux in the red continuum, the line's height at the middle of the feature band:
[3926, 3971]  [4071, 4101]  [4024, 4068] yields -0.21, 6.12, 7.36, 7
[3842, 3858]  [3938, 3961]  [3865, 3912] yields 0.15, 6.6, 7.56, 6.97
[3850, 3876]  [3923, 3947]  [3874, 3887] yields 0.20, 7.18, 6.4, 6.99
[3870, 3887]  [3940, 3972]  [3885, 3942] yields -0.02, 5.91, 6.25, 6.06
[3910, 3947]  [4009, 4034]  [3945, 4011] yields 0.10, 6.8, 8.39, 7.64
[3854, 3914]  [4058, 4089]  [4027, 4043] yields -0.07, 6.36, 8.12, 7.76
